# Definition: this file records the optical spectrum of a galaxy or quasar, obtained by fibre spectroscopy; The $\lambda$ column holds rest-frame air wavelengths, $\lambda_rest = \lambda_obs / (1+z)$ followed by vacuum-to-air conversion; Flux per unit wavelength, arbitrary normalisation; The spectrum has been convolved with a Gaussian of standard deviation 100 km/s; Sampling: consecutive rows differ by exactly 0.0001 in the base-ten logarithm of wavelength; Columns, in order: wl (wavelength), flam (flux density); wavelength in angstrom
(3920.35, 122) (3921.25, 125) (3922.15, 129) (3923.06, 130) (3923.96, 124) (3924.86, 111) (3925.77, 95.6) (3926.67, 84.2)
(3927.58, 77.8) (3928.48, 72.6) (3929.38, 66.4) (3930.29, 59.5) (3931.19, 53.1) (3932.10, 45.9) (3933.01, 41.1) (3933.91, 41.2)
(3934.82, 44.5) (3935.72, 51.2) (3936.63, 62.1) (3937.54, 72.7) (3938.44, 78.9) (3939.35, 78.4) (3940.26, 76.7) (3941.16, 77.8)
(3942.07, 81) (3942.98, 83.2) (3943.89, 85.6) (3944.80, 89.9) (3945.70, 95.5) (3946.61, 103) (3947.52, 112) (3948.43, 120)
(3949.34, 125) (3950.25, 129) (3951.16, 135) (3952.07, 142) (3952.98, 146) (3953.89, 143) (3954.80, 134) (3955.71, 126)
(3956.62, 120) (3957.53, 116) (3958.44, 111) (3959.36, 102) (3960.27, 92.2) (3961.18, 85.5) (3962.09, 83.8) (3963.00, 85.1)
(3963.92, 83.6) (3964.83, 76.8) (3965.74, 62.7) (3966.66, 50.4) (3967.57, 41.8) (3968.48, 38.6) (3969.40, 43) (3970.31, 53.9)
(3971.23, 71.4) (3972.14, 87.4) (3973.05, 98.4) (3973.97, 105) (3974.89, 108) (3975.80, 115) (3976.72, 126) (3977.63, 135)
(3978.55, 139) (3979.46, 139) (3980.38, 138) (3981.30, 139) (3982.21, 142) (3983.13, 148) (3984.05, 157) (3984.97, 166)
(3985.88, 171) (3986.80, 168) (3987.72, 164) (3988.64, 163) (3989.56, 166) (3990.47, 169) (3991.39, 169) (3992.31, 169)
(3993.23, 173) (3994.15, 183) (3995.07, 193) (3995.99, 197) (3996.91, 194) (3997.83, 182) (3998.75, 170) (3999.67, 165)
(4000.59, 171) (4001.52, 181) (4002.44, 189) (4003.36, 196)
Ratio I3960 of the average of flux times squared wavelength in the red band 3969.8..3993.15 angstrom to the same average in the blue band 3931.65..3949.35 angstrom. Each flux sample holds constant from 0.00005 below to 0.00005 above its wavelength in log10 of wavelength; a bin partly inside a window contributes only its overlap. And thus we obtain 1.81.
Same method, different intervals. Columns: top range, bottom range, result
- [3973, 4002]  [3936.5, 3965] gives 1.56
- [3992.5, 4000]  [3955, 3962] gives 1.73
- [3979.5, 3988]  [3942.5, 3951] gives 1.48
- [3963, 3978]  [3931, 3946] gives 1.21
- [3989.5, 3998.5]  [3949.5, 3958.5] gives 1.40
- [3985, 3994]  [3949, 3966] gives 1.55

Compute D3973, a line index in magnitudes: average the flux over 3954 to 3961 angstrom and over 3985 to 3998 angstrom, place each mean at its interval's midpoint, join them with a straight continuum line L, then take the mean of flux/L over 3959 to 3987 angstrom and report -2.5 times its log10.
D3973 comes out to 0.36 mag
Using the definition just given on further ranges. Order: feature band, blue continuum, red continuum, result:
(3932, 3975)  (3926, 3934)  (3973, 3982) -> 0.04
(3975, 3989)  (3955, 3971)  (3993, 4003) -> -0.08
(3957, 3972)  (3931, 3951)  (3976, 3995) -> 0.49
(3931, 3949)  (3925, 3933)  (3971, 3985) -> 0.11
